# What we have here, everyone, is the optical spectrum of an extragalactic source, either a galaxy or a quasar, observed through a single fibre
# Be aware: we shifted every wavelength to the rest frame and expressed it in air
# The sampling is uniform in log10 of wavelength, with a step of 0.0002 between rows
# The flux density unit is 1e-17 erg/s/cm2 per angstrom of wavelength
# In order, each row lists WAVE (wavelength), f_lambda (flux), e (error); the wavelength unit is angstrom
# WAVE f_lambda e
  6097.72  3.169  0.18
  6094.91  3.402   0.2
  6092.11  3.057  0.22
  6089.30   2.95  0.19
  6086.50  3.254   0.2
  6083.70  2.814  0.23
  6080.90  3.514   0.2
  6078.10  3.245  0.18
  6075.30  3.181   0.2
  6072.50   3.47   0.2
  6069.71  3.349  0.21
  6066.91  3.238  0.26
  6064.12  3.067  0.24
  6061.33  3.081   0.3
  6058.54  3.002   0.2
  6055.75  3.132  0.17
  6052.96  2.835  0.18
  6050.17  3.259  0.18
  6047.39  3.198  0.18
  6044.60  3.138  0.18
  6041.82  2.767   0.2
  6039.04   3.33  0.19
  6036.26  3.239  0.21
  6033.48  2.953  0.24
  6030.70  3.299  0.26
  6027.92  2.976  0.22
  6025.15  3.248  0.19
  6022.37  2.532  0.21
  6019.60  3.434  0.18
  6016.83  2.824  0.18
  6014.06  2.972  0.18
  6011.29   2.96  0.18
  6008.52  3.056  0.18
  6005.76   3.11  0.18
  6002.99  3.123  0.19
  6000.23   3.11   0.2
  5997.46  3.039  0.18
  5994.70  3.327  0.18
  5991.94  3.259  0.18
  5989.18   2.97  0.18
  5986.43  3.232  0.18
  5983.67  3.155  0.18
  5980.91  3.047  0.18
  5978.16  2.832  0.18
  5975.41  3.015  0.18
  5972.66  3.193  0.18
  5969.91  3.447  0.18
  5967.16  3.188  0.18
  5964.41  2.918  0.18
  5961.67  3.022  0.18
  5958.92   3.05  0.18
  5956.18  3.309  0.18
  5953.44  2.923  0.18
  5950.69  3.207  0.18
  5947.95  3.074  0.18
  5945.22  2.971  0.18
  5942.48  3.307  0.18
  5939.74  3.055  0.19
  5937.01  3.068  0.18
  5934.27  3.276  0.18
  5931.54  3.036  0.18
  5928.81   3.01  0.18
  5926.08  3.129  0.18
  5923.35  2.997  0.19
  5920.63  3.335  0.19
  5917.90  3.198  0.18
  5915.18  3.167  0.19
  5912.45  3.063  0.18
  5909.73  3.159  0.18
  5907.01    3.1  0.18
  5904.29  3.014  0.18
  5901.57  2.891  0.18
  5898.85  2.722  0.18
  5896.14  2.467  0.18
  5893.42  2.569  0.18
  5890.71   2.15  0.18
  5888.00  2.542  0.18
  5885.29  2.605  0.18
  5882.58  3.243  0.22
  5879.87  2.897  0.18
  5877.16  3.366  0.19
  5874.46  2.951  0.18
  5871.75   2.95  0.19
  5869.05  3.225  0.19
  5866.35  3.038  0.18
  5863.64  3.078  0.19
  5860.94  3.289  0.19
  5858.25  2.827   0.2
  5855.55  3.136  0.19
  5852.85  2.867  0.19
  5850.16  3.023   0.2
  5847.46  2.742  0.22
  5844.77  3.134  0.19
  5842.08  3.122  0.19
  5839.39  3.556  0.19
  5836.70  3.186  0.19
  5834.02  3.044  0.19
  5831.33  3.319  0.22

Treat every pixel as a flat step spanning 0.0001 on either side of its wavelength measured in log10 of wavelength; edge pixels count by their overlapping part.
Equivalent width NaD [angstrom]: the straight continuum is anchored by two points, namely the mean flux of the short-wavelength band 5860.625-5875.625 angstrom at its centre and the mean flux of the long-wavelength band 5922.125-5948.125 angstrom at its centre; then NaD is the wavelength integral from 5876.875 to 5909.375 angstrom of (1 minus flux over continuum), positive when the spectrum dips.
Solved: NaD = 3.1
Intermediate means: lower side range 3.07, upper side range 3.09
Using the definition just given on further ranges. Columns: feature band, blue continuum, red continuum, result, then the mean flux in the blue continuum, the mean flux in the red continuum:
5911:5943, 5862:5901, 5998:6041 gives -2.3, 2.85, 3.07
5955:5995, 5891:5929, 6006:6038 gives -1.5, 2.96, 3.05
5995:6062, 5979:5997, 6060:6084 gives 2.5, 3.15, 3.24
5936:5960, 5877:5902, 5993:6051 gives -1.9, 2.71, 3.09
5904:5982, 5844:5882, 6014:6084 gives -0.8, 3.04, 3.13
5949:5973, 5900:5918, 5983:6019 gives -0.4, 3.07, 3.09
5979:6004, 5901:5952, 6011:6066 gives -0.4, 3.11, 3.07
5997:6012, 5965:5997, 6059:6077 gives 0.4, 3.14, 3.22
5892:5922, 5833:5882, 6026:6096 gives 1.3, 3.08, 3.15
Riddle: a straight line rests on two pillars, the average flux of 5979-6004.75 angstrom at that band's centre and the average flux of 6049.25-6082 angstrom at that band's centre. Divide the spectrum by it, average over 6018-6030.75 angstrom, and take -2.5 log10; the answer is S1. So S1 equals 0.03 mag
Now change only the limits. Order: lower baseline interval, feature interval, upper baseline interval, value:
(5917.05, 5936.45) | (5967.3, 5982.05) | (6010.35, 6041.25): -0.01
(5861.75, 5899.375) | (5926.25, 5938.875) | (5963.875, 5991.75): -0.04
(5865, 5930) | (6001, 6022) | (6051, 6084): 0.02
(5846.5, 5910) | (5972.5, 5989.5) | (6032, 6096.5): -0.01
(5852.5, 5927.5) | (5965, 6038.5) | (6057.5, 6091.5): 0.00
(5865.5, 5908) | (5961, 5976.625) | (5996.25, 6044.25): -0.06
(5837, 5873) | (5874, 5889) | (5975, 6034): 0.05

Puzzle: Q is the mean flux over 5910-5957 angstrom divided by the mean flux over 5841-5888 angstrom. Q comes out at 1.0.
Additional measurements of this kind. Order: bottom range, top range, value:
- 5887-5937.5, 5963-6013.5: 1.06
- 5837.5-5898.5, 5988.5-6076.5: 1.06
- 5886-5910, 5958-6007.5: 1.15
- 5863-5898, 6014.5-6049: 1.08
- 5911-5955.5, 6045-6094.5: 1.01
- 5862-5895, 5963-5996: 1.09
